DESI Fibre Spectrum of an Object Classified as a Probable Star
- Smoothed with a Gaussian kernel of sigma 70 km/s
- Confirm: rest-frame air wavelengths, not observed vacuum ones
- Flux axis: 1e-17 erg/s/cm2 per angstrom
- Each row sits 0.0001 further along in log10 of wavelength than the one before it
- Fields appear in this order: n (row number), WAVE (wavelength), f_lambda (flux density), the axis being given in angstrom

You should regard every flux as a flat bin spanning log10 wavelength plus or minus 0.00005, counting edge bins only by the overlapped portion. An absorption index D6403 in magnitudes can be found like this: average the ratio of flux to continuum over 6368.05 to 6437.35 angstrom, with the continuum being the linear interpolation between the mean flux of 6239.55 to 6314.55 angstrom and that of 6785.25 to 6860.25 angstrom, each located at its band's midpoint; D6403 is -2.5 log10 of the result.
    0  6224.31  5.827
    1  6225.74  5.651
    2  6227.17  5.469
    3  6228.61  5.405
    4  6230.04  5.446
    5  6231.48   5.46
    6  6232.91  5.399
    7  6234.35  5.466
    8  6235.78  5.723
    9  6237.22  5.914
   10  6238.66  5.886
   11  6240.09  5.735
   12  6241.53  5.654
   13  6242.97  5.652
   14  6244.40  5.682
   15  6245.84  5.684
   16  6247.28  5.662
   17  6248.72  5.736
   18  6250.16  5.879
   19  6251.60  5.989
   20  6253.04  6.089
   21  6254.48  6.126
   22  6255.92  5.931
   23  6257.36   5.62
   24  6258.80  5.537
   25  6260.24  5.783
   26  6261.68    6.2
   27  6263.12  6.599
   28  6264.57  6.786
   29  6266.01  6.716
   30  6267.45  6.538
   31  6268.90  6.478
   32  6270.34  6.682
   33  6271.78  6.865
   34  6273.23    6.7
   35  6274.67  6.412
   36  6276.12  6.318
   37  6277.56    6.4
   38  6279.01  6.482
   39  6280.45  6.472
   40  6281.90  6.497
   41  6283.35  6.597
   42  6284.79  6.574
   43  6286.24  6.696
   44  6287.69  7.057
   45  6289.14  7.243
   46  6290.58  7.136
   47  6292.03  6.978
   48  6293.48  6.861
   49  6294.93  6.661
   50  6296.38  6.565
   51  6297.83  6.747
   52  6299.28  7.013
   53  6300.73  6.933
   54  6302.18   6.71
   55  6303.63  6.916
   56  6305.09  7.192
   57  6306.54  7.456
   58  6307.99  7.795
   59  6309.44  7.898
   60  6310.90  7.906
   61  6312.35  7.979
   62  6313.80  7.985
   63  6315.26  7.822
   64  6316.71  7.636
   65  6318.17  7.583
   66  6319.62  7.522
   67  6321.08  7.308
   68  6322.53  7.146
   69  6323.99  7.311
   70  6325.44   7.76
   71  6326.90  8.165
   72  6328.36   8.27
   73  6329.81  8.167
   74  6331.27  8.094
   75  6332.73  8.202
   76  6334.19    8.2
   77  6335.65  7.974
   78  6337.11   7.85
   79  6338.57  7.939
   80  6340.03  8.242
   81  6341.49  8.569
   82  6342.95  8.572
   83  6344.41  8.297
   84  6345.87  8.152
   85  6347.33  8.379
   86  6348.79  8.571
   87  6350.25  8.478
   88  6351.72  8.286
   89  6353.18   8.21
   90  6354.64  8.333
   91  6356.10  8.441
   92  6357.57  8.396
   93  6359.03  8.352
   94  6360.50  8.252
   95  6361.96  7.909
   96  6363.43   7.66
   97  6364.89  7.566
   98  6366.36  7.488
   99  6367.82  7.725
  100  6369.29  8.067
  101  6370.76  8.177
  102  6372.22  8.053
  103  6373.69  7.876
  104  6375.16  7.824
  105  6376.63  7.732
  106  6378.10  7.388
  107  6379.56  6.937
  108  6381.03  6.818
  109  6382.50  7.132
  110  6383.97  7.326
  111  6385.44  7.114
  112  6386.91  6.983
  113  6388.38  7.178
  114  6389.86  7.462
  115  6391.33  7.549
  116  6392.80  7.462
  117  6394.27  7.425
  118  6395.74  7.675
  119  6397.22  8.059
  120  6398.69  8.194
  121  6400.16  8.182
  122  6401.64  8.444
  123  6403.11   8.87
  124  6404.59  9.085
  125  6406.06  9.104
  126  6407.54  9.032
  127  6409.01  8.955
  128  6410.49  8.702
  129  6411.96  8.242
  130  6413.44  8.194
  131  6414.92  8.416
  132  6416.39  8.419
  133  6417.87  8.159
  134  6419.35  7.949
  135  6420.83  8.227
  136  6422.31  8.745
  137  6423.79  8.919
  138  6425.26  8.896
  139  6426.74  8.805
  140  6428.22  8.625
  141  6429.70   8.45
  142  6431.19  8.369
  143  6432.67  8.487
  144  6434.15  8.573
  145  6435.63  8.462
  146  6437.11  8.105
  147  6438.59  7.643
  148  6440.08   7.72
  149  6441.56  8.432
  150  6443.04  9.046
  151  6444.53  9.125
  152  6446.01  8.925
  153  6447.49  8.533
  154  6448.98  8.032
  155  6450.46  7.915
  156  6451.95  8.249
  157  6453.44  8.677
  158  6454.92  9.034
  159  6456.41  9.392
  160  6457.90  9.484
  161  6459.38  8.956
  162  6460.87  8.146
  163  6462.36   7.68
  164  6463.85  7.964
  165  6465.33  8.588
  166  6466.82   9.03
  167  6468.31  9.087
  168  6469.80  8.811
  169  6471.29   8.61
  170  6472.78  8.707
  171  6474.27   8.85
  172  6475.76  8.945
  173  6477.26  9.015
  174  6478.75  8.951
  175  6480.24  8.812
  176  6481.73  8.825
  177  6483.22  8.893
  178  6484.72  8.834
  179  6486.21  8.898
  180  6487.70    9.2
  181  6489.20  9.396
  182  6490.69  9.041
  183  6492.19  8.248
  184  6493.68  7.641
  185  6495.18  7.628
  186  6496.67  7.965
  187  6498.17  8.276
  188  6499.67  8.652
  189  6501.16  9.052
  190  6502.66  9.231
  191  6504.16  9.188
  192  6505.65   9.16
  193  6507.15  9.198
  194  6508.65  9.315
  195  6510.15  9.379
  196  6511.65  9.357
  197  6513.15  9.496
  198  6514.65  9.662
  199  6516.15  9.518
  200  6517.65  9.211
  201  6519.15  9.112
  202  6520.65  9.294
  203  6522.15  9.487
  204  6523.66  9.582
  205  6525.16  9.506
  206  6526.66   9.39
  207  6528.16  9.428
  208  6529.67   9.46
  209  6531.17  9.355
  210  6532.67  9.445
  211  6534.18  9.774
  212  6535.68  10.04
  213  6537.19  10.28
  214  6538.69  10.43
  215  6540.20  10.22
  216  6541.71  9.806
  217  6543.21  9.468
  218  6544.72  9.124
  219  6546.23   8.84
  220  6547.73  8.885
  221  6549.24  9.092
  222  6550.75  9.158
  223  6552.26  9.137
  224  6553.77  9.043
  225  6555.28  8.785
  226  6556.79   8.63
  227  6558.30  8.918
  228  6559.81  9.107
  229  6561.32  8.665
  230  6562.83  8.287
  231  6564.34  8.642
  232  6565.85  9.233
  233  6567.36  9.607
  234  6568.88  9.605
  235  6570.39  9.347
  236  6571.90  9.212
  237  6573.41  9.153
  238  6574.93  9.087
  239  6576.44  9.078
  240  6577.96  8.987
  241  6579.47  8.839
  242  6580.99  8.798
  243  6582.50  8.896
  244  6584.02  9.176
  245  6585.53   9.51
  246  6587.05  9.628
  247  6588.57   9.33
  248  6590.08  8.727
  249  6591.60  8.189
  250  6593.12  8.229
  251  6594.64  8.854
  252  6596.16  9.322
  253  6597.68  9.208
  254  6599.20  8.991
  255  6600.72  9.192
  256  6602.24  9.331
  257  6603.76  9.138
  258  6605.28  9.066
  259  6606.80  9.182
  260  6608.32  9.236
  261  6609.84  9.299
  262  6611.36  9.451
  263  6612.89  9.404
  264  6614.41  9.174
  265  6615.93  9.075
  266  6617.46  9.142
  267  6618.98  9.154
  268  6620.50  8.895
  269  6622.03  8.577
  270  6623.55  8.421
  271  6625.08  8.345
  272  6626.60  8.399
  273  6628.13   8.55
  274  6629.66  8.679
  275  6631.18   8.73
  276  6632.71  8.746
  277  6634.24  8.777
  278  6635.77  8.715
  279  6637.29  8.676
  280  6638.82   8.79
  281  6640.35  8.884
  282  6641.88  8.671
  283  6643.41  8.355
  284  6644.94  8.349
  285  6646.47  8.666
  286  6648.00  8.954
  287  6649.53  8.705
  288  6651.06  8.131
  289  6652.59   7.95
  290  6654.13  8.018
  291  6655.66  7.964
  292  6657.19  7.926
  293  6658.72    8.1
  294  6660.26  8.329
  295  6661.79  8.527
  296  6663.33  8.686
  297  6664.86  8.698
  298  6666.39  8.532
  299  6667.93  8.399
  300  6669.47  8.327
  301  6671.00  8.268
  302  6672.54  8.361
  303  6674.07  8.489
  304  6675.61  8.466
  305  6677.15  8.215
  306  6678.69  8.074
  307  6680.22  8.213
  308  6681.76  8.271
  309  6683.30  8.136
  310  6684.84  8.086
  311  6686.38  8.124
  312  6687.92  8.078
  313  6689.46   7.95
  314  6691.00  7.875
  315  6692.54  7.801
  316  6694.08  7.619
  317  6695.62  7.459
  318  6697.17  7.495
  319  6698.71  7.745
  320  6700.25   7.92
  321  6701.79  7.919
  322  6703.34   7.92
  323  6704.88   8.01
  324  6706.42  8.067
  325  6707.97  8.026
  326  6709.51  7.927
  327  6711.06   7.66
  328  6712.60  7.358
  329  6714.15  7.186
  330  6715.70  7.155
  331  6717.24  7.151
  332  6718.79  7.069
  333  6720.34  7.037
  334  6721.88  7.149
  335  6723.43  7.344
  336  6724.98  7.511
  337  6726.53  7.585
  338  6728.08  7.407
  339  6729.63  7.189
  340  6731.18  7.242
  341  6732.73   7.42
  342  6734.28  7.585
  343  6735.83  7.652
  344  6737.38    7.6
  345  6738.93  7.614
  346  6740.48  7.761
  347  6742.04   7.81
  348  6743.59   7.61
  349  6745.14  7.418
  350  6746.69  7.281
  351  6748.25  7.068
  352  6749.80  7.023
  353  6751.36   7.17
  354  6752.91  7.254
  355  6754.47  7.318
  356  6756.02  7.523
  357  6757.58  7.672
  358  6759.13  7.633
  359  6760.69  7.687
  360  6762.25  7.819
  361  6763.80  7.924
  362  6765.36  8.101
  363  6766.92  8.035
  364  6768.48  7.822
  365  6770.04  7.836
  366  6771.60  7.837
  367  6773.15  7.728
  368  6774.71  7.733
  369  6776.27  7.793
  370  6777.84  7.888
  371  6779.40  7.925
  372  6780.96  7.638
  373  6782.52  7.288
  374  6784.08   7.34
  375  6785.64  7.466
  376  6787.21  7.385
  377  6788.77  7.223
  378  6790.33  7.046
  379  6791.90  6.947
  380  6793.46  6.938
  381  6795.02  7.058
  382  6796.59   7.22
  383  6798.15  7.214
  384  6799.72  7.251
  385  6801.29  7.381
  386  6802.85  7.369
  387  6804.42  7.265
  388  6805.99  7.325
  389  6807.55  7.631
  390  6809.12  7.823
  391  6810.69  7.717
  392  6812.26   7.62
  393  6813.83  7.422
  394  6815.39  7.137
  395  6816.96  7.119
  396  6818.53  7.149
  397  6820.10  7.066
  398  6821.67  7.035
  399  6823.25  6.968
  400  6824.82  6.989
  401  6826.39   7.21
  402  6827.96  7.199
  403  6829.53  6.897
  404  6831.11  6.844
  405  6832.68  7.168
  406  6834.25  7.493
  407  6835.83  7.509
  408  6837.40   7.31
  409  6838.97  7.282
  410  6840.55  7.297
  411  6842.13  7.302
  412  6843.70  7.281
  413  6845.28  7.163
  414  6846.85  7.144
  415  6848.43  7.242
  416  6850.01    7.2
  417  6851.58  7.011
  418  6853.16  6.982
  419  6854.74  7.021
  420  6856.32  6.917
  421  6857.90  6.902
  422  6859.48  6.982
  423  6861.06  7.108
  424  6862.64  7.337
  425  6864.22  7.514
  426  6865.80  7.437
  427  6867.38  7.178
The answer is -0.202 mag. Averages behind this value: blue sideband 6.58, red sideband 7.21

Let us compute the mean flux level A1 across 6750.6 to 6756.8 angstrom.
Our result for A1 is 7.32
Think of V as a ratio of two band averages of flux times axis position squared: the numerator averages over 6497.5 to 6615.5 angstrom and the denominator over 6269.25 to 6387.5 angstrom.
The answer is 1.3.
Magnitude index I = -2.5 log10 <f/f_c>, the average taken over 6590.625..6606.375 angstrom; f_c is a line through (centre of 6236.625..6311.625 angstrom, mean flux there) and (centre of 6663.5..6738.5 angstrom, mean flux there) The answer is -0.19 mag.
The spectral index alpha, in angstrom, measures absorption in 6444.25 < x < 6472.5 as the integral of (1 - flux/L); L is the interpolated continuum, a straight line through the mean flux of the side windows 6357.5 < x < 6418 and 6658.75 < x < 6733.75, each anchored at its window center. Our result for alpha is -2.6 angstrom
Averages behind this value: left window 7.94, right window 7.86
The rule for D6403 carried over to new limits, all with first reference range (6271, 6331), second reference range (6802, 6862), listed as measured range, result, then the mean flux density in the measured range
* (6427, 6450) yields -0.175 mag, 8.44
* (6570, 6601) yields -0.247 mag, 9.03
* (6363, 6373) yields -0.094 mag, 7.83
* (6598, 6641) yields -0.235 mag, 8.93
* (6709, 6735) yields -0.021 mag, 7.34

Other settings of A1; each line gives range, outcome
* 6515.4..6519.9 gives 9.28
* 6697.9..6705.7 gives 7.91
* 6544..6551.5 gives 9.02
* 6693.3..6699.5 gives 7.58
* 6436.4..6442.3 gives 7.97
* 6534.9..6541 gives 10.2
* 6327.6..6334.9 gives 8.18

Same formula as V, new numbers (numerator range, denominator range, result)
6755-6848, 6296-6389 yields 1.10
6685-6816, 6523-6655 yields 0.88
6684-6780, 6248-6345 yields 1.23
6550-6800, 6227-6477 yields 1.19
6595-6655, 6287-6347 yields 1.27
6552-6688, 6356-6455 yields 1.15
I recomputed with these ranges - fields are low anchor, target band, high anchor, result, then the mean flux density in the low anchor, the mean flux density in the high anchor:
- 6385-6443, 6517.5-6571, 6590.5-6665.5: -0.09 mag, 8.25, 8.73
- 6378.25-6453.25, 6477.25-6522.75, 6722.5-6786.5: -0.12 mag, 8.19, 7.57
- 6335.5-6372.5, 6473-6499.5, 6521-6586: 0.03 mag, 8.16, 9.27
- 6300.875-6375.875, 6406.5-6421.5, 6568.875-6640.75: -0.03 mag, 7.93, 8.98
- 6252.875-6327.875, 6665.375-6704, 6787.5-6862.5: -0.14 mag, 6.9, 7.2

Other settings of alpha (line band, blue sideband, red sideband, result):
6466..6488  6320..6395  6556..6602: -1.06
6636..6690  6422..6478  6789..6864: -3.77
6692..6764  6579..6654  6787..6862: 4.03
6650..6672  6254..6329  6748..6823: -2.88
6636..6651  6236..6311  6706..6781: -2.71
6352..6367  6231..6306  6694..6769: -3.44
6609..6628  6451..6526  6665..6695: -1.17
